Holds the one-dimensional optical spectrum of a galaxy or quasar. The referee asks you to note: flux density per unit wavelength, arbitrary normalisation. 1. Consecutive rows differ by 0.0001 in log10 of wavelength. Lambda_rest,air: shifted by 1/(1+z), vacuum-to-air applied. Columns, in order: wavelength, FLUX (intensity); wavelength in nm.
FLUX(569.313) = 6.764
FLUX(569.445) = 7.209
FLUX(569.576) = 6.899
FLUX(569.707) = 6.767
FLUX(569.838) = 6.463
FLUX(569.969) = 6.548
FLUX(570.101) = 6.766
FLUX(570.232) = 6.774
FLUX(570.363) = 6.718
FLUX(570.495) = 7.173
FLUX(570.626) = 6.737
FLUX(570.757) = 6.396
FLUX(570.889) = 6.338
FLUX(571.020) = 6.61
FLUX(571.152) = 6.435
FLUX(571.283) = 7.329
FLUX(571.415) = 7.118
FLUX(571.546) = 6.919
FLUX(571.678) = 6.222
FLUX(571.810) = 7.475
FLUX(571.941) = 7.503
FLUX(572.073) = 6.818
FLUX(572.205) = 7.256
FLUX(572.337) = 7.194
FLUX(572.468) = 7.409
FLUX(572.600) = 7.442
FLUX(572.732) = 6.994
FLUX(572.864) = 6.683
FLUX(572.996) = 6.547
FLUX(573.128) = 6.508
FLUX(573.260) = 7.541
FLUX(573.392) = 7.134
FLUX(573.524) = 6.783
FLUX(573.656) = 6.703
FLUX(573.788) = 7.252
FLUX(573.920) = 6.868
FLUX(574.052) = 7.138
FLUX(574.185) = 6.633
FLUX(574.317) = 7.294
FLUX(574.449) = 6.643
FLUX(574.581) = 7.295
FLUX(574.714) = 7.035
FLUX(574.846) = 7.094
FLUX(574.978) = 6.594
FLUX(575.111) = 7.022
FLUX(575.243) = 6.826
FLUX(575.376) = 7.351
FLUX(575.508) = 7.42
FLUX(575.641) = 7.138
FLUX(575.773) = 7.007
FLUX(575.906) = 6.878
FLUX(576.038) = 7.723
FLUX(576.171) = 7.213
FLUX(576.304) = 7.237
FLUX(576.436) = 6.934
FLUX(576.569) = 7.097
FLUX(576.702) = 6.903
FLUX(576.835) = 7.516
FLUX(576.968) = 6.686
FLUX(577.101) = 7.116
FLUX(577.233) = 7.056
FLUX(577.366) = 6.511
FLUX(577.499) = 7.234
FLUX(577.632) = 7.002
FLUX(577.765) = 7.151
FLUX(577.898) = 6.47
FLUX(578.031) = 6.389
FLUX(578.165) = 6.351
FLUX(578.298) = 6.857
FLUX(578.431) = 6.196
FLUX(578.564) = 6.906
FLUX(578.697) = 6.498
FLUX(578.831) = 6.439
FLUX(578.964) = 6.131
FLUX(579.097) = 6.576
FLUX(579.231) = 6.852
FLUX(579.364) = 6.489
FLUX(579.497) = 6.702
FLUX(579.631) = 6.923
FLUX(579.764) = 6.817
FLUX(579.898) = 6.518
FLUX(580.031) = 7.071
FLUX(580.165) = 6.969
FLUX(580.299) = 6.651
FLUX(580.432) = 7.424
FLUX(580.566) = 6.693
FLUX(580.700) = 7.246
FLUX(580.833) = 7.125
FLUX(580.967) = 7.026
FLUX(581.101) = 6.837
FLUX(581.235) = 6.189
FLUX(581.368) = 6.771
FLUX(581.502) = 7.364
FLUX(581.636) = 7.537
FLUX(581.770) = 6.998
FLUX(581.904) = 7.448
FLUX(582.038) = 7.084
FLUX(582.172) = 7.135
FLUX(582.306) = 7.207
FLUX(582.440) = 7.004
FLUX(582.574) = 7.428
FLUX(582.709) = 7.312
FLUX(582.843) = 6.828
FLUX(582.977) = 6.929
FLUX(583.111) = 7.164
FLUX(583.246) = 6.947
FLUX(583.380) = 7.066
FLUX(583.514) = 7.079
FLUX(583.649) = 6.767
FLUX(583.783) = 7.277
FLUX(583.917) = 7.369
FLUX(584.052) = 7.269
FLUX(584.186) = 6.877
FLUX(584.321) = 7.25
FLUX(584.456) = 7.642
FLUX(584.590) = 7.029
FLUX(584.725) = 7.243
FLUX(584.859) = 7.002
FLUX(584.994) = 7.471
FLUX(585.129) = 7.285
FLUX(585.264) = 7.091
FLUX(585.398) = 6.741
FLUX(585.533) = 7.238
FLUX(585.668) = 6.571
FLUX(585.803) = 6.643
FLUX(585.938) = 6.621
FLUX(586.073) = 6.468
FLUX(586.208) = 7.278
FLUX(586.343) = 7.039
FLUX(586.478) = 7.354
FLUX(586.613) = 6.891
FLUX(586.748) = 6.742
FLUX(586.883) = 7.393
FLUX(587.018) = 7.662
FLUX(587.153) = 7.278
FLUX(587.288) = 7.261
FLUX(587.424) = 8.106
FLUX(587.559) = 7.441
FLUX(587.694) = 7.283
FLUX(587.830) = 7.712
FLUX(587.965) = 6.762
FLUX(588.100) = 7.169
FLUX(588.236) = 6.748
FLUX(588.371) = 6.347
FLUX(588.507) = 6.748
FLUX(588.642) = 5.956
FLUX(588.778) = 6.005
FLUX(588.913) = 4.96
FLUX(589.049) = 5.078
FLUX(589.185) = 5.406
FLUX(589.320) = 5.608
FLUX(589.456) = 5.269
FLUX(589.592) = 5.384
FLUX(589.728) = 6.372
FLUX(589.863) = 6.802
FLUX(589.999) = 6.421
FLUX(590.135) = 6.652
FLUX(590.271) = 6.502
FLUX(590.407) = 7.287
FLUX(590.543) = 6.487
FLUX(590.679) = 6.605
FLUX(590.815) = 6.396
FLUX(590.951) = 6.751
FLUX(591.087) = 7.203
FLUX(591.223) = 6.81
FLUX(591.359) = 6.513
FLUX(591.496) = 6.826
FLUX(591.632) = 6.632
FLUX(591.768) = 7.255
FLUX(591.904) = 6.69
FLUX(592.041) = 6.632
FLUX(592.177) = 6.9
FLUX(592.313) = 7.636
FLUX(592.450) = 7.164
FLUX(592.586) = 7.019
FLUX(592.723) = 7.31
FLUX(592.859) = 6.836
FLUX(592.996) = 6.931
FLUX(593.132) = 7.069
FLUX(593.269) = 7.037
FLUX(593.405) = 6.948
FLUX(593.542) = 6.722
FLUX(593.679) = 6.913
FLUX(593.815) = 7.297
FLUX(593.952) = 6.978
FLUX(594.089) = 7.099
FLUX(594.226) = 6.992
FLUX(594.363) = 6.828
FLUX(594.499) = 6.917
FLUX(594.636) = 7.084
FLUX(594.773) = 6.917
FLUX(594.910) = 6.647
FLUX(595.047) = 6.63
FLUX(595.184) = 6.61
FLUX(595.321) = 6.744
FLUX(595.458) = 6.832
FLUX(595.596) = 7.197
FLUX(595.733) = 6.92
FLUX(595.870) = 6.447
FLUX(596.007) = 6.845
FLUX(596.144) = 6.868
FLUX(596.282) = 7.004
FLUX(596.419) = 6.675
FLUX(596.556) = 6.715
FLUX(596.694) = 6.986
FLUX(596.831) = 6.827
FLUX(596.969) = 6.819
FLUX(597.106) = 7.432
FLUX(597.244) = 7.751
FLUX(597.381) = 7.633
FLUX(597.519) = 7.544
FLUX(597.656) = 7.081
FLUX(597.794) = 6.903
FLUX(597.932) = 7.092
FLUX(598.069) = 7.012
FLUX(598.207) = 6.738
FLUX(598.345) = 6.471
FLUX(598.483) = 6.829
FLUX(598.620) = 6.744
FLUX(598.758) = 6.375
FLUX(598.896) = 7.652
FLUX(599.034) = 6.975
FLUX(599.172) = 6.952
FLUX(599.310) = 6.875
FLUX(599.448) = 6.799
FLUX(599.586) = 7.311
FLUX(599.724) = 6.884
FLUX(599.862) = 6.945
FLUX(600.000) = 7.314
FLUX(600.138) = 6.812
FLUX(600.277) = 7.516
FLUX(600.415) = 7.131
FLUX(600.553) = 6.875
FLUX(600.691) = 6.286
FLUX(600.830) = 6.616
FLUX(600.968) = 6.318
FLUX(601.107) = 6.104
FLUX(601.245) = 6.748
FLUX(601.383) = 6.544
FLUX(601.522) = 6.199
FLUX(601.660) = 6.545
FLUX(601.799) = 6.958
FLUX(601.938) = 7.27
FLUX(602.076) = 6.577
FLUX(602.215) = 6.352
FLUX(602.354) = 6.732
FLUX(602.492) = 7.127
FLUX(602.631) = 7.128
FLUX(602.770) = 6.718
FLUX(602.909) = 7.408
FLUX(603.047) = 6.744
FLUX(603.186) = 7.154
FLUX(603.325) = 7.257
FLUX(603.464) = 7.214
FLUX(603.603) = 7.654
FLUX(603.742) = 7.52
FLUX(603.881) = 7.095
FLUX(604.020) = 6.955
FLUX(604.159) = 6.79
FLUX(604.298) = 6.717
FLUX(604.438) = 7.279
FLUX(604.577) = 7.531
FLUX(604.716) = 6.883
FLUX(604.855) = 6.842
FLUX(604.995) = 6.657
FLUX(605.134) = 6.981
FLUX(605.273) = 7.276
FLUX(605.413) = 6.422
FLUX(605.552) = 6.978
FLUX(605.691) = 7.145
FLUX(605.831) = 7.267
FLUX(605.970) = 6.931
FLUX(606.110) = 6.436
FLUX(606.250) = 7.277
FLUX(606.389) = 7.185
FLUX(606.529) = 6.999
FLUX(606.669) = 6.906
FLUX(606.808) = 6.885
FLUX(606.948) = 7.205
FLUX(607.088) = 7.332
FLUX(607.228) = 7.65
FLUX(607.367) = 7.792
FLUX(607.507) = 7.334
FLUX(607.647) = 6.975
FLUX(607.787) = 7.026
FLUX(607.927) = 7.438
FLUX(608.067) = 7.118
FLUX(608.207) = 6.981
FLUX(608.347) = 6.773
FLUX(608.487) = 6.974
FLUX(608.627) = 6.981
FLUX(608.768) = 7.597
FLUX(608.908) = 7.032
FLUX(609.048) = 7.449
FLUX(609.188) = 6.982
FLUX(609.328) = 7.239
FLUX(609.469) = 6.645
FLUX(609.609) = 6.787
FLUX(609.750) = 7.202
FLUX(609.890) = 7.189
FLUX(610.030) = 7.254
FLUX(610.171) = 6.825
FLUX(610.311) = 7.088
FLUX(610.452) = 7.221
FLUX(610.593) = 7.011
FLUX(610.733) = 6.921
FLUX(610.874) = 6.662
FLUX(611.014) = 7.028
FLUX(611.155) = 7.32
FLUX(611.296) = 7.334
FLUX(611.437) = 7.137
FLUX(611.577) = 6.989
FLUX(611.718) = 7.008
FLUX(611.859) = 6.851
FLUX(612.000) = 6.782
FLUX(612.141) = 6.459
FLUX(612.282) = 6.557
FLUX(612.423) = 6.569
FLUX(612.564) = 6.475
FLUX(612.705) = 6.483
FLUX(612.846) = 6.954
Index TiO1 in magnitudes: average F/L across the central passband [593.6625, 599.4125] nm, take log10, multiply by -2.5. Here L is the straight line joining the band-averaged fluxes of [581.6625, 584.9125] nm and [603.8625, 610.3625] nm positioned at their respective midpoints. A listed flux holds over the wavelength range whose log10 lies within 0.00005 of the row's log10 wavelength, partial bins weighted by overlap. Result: 0.02 mag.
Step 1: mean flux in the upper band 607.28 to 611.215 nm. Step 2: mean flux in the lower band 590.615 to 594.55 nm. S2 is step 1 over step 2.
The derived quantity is 1.03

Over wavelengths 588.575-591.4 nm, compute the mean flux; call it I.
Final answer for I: 6.21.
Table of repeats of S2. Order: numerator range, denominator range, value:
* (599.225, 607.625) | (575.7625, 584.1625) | 1.00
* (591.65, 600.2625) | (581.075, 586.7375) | 0.99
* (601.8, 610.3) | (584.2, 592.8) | 1.04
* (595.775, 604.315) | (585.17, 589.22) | 1.02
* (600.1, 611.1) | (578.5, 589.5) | 1.02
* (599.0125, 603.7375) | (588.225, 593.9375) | 1.05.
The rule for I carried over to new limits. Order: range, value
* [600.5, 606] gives 6.9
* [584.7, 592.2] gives 6.73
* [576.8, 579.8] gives 6.73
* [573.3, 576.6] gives 7.06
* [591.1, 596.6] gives 6.91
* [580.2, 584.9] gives 7.09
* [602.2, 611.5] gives 7.08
